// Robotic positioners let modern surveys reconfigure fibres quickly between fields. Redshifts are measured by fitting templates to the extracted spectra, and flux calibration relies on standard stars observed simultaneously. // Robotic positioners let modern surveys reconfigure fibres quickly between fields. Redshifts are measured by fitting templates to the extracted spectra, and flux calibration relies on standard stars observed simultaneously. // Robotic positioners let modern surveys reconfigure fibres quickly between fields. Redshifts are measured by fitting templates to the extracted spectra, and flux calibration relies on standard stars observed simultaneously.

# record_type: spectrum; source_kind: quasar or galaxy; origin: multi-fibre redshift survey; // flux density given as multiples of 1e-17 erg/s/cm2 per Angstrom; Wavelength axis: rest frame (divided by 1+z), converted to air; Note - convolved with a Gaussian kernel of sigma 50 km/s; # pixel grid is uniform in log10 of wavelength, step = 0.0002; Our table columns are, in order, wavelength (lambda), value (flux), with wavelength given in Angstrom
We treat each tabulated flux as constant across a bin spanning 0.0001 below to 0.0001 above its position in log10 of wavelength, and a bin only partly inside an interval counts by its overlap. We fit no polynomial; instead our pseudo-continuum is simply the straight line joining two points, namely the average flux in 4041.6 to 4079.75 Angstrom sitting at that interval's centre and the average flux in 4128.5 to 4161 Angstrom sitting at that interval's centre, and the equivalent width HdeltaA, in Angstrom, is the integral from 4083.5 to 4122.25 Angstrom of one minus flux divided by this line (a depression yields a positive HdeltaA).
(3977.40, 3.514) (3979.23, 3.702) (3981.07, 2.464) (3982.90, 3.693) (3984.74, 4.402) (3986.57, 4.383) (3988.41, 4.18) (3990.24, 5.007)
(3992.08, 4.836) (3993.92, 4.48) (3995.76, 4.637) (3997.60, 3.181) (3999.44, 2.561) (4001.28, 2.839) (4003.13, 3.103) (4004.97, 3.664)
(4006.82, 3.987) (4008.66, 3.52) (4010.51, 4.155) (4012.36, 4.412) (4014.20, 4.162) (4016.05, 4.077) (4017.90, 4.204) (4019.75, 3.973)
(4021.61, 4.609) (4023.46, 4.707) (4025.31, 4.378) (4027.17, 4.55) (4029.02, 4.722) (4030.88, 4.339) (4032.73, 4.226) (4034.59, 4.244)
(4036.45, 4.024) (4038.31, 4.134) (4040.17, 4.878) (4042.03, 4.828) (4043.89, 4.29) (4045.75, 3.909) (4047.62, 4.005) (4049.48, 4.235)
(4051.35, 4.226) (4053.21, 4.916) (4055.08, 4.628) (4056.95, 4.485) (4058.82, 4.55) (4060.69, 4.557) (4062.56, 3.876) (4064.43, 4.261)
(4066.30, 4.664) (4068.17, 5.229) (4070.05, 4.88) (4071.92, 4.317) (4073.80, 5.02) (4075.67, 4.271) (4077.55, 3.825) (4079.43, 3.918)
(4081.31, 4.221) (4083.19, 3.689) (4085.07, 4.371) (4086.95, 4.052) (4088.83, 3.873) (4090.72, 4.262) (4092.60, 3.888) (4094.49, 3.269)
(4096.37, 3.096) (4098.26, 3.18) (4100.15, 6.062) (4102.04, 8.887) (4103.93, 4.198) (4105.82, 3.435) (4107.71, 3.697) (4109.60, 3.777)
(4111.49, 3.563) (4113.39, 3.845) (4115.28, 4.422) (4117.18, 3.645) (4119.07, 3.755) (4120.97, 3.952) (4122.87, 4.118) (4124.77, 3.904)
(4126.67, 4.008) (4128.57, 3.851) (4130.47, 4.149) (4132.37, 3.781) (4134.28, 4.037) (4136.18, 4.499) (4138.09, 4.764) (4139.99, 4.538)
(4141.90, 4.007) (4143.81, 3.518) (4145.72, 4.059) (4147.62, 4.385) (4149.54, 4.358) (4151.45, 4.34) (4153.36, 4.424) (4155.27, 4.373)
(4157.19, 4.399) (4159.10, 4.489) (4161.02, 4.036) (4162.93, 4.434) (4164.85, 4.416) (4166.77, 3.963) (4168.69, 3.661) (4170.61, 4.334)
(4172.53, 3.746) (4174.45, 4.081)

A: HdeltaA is 1.60 Angstrom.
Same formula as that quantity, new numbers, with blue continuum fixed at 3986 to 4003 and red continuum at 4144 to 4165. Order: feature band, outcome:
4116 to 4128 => 0.93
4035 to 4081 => -3.50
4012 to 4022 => -0.50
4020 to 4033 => -1.49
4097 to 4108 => -1.93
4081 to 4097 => 1.17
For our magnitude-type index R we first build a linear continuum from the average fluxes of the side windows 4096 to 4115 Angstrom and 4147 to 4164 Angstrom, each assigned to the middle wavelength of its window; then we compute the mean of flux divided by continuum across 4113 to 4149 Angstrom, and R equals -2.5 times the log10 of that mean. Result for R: 0.08 mag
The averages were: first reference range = 4.41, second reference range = 4.36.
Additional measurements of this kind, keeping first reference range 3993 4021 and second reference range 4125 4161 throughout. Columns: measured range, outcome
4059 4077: -0.143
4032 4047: -0.108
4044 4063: -0.106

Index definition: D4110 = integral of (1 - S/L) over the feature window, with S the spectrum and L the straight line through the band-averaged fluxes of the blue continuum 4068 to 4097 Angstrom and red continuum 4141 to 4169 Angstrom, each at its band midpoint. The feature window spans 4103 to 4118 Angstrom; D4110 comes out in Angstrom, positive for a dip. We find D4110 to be 1.18 Angstrom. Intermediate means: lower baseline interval 4.12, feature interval 3.82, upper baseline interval 4.2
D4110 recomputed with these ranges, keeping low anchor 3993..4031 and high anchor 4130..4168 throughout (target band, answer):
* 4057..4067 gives -0.7 Angstrom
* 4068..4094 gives -0.6 Angstrom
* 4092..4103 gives -1.6 Angstrom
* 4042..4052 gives -0.3 Angstrom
